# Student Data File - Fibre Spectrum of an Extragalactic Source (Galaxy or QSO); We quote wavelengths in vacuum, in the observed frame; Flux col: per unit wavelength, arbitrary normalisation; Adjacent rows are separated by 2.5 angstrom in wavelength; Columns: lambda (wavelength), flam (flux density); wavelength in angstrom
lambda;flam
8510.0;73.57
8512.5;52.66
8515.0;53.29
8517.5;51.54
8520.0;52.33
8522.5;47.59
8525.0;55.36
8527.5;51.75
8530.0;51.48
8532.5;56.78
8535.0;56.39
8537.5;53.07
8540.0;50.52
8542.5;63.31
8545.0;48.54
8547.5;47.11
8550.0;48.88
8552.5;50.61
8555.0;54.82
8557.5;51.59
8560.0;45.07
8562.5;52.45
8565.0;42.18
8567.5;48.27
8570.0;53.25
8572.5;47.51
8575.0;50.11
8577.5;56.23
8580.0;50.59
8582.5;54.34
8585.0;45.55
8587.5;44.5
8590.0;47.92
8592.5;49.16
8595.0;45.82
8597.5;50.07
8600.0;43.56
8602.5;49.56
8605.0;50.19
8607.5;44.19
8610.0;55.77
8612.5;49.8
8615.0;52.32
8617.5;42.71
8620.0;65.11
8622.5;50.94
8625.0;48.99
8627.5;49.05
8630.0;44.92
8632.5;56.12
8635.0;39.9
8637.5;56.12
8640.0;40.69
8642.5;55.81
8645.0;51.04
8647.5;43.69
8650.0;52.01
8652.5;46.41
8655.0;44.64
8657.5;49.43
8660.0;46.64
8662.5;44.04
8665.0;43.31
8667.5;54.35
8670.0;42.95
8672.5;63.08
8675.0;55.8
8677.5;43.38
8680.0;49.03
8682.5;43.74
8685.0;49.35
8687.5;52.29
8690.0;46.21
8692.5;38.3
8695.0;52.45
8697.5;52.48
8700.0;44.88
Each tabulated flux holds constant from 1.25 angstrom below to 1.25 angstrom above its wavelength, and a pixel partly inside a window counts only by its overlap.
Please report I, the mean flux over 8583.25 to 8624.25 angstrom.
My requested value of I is 49.3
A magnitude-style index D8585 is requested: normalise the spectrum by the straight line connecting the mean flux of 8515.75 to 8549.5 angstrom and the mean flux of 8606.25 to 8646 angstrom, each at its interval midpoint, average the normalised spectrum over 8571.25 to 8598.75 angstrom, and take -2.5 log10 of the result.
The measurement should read 0.04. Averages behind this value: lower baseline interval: 52.7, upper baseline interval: 50.2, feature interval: 49.3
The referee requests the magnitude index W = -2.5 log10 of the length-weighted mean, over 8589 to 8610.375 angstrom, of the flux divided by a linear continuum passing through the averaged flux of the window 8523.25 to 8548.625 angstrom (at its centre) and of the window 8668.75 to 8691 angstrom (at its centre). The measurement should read 0.08 mag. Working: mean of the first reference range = 53.3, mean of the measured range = 48.2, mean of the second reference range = 49.6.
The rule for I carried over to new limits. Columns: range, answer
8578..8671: 48.8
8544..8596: 49.3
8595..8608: 47.5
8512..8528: 52.1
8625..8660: 48.4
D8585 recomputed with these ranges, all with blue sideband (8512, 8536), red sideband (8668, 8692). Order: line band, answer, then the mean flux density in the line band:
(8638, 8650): 0.03 mag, 48.8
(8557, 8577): 0.06 mag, 49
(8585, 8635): 0.04 mag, 49.2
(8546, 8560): 0.05 mag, 50.1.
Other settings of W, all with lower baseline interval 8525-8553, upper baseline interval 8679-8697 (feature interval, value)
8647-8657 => 0.038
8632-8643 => 0.009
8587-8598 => 0.074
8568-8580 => 0.002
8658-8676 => -0.037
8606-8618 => 0.018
